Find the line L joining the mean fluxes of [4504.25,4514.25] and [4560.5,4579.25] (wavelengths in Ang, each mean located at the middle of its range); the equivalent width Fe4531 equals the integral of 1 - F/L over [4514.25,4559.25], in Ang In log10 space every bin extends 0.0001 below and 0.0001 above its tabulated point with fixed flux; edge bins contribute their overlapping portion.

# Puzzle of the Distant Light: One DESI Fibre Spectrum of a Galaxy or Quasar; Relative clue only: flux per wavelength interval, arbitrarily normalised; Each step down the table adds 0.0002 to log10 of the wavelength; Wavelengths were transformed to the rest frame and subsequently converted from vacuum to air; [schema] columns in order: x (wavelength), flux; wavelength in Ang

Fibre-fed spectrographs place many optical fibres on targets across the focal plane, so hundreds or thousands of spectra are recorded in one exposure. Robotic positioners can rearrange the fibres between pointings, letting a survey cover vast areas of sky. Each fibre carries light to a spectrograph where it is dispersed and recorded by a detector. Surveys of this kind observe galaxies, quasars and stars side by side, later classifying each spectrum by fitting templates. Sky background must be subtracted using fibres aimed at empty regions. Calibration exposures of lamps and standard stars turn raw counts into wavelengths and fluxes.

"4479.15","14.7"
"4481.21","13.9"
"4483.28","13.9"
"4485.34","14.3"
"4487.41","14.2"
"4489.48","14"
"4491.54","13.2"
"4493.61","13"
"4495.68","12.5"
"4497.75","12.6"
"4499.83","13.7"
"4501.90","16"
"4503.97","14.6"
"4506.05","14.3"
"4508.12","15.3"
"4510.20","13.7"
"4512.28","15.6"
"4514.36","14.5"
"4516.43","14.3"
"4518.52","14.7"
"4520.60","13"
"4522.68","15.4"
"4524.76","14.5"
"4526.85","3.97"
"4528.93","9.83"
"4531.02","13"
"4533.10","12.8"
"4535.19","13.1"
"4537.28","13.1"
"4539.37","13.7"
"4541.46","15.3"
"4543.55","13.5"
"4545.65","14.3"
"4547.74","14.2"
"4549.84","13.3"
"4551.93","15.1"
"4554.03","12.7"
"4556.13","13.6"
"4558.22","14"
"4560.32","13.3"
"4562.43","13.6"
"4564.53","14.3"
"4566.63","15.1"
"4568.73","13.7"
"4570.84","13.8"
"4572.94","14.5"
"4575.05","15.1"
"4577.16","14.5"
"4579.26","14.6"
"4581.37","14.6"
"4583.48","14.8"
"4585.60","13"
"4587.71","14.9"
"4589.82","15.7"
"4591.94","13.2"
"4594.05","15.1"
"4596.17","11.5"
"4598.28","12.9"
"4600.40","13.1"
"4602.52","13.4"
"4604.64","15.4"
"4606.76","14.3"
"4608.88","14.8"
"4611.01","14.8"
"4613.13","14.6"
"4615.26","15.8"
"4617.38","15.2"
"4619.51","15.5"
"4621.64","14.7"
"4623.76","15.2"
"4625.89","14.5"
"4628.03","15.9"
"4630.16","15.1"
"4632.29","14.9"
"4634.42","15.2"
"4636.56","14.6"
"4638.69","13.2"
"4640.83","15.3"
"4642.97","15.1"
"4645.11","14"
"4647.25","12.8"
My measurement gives 3.91 Ang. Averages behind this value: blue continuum 14.7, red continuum 14.3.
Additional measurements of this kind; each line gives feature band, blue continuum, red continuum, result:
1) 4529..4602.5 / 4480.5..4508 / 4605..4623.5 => 3.6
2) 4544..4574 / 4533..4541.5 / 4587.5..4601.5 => -0.9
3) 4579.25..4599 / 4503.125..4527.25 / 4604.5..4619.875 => 1.0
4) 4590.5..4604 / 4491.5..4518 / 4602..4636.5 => 1.3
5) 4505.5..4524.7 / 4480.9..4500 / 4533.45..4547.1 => -1.3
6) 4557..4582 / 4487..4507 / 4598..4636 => 0.2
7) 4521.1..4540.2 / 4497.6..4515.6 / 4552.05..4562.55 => 2.6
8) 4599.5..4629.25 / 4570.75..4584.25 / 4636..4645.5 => -0.6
